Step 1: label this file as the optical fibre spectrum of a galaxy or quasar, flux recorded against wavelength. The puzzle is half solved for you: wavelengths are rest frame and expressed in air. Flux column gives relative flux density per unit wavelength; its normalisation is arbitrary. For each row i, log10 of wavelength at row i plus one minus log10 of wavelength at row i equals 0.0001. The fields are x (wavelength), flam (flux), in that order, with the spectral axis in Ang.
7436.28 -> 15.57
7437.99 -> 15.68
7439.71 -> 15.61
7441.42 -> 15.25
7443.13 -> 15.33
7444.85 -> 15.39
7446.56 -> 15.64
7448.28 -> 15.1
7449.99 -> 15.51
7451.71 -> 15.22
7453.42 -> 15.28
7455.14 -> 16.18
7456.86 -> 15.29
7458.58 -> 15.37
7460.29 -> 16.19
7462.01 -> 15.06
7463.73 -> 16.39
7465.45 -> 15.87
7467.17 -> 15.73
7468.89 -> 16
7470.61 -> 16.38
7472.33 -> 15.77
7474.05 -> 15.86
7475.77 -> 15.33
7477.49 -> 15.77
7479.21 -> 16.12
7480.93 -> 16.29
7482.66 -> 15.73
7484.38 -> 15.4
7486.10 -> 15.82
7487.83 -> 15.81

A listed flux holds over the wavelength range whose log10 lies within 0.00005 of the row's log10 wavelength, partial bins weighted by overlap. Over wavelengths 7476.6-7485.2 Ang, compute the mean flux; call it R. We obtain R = 15.9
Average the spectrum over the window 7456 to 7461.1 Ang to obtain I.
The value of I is 15.6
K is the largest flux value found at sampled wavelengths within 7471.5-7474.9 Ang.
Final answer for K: 15.86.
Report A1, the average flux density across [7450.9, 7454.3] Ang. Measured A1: 15.3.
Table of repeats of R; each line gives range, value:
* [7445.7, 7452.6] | 15.4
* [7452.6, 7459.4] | 15.5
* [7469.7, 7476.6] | 15.8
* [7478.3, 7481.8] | 16.2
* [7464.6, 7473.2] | 15.9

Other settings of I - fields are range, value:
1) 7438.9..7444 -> 15.4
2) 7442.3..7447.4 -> 15.4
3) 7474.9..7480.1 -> 15.8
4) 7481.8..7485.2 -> 15.6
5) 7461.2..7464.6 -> 15.7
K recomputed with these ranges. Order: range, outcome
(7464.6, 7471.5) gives 16.38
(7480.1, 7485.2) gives 16.29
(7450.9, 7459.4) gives 16.18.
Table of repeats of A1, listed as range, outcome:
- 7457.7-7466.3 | 15.8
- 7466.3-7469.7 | 15.9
